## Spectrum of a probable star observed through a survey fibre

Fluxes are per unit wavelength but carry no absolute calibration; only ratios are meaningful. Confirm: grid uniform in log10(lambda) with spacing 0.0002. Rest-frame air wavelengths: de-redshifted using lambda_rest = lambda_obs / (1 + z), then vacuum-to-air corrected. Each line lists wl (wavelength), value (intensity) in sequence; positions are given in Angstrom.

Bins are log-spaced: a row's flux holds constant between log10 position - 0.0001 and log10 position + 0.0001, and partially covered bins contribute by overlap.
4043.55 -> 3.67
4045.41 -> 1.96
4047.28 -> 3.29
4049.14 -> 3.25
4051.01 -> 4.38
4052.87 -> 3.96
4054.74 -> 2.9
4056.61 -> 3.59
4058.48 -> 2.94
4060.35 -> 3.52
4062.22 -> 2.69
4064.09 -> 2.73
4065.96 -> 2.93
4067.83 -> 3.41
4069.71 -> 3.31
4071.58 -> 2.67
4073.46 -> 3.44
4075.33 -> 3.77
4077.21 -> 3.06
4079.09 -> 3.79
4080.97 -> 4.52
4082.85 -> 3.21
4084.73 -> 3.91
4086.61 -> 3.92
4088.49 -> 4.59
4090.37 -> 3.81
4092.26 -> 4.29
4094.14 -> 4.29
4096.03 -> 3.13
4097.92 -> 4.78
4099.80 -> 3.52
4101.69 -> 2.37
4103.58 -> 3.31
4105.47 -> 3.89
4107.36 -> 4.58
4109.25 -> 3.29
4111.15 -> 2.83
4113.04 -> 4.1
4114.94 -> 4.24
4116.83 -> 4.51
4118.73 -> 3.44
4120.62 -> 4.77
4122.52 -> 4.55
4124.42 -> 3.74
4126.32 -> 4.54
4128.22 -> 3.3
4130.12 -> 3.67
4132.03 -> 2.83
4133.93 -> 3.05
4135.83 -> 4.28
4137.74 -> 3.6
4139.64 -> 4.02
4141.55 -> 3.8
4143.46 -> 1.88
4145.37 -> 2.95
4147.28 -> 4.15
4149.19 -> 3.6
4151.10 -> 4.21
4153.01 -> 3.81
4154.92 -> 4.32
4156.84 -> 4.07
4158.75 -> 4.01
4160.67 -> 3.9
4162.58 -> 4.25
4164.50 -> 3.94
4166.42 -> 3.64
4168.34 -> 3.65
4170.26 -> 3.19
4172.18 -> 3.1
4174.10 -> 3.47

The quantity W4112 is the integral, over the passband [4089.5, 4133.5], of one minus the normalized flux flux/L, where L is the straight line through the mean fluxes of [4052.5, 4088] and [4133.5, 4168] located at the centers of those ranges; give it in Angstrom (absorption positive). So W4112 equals -2.8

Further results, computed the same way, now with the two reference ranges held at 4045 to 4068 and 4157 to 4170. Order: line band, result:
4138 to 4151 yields 1.0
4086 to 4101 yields -2.5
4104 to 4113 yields -0.4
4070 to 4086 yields -0.9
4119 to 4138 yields -0.9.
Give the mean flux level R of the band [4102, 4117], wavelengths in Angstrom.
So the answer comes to 3.75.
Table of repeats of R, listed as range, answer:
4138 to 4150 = 3.41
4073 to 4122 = 3.83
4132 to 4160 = 3.67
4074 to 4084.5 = 3.68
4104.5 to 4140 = 3.85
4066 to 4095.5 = 3.7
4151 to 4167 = 4.02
